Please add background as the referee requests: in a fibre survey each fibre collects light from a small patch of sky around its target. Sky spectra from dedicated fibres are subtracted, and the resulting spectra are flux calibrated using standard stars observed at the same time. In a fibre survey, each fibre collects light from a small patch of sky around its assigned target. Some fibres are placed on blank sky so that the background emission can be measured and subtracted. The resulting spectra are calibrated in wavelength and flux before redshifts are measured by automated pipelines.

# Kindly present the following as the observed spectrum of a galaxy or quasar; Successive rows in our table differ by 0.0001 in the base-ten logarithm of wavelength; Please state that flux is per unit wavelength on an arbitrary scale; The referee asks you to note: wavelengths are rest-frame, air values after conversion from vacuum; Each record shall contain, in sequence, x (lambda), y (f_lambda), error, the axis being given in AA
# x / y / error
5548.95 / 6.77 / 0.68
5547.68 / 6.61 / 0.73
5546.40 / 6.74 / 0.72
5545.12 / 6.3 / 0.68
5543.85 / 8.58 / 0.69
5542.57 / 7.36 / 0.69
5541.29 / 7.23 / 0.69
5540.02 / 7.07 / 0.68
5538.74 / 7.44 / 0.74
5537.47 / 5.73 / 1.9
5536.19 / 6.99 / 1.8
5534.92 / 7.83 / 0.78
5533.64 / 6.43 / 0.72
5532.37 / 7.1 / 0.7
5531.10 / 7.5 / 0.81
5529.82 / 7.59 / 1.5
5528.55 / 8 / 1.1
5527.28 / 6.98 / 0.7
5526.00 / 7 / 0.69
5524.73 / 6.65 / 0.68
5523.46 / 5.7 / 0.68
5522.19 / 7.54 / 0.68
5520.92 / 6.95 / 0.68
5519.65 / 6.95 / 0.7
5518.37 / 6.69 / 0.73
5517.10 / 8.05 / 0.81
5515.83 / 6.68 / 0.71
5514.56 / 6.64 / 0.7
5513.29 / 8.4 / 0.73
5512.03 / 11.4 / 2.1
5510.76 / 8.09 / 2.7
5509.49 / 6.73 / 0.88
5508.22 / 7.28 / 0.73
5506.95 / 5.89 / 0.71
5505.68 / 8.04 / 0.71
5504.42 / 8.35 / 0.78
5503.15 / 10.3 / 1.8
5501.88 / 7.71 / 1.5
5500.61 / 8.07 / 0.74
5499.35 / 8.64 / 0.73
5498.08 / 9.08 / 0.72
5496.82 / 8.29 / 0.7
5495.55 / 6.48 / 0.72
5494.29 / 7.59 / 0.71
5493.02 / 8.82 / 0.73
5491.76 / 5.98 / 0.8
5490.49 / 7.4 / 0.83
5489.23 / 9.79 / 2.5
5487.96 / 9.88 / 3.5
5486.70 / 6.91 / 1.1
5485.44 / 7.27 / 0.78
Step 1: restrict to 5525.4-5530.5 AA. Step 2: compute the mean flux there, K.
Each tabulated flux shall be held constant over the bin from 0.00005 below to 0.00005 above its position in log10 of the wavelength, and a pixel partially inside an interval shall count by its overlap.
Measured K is 7.38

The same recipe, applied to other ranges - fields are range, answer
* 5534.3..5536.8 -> 7.43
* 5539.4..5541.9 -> 7.17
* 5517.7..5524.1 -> 6.77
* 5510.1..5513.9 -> 9.3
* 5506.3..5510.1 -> 6.63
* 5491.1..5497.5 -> 7.45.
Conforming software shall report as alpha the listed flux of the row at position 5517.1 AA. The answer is 8.05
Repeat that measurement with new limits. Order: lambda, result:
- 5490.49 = 7.4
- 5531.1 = 7.5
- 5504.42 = 8.35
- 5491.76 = 5.98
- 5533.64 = 6.43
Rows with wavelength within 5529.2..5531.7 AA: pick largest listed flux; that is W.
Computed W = 7.59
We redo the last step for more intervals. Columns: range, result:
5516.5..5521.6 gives 8.05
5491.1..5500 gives 9.08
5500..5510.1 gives 10.3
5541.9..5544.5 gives 8.58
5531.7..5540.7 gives 7.83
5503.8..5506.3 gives 8.35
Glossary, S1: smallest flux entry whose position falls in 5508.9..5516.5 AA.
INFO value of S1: 6.64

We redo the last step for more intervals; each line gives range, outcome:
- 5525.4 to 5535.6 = 6.43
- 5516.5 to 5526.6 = 5.7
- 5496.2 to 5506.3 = 7.71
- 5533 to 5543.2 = 5.73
